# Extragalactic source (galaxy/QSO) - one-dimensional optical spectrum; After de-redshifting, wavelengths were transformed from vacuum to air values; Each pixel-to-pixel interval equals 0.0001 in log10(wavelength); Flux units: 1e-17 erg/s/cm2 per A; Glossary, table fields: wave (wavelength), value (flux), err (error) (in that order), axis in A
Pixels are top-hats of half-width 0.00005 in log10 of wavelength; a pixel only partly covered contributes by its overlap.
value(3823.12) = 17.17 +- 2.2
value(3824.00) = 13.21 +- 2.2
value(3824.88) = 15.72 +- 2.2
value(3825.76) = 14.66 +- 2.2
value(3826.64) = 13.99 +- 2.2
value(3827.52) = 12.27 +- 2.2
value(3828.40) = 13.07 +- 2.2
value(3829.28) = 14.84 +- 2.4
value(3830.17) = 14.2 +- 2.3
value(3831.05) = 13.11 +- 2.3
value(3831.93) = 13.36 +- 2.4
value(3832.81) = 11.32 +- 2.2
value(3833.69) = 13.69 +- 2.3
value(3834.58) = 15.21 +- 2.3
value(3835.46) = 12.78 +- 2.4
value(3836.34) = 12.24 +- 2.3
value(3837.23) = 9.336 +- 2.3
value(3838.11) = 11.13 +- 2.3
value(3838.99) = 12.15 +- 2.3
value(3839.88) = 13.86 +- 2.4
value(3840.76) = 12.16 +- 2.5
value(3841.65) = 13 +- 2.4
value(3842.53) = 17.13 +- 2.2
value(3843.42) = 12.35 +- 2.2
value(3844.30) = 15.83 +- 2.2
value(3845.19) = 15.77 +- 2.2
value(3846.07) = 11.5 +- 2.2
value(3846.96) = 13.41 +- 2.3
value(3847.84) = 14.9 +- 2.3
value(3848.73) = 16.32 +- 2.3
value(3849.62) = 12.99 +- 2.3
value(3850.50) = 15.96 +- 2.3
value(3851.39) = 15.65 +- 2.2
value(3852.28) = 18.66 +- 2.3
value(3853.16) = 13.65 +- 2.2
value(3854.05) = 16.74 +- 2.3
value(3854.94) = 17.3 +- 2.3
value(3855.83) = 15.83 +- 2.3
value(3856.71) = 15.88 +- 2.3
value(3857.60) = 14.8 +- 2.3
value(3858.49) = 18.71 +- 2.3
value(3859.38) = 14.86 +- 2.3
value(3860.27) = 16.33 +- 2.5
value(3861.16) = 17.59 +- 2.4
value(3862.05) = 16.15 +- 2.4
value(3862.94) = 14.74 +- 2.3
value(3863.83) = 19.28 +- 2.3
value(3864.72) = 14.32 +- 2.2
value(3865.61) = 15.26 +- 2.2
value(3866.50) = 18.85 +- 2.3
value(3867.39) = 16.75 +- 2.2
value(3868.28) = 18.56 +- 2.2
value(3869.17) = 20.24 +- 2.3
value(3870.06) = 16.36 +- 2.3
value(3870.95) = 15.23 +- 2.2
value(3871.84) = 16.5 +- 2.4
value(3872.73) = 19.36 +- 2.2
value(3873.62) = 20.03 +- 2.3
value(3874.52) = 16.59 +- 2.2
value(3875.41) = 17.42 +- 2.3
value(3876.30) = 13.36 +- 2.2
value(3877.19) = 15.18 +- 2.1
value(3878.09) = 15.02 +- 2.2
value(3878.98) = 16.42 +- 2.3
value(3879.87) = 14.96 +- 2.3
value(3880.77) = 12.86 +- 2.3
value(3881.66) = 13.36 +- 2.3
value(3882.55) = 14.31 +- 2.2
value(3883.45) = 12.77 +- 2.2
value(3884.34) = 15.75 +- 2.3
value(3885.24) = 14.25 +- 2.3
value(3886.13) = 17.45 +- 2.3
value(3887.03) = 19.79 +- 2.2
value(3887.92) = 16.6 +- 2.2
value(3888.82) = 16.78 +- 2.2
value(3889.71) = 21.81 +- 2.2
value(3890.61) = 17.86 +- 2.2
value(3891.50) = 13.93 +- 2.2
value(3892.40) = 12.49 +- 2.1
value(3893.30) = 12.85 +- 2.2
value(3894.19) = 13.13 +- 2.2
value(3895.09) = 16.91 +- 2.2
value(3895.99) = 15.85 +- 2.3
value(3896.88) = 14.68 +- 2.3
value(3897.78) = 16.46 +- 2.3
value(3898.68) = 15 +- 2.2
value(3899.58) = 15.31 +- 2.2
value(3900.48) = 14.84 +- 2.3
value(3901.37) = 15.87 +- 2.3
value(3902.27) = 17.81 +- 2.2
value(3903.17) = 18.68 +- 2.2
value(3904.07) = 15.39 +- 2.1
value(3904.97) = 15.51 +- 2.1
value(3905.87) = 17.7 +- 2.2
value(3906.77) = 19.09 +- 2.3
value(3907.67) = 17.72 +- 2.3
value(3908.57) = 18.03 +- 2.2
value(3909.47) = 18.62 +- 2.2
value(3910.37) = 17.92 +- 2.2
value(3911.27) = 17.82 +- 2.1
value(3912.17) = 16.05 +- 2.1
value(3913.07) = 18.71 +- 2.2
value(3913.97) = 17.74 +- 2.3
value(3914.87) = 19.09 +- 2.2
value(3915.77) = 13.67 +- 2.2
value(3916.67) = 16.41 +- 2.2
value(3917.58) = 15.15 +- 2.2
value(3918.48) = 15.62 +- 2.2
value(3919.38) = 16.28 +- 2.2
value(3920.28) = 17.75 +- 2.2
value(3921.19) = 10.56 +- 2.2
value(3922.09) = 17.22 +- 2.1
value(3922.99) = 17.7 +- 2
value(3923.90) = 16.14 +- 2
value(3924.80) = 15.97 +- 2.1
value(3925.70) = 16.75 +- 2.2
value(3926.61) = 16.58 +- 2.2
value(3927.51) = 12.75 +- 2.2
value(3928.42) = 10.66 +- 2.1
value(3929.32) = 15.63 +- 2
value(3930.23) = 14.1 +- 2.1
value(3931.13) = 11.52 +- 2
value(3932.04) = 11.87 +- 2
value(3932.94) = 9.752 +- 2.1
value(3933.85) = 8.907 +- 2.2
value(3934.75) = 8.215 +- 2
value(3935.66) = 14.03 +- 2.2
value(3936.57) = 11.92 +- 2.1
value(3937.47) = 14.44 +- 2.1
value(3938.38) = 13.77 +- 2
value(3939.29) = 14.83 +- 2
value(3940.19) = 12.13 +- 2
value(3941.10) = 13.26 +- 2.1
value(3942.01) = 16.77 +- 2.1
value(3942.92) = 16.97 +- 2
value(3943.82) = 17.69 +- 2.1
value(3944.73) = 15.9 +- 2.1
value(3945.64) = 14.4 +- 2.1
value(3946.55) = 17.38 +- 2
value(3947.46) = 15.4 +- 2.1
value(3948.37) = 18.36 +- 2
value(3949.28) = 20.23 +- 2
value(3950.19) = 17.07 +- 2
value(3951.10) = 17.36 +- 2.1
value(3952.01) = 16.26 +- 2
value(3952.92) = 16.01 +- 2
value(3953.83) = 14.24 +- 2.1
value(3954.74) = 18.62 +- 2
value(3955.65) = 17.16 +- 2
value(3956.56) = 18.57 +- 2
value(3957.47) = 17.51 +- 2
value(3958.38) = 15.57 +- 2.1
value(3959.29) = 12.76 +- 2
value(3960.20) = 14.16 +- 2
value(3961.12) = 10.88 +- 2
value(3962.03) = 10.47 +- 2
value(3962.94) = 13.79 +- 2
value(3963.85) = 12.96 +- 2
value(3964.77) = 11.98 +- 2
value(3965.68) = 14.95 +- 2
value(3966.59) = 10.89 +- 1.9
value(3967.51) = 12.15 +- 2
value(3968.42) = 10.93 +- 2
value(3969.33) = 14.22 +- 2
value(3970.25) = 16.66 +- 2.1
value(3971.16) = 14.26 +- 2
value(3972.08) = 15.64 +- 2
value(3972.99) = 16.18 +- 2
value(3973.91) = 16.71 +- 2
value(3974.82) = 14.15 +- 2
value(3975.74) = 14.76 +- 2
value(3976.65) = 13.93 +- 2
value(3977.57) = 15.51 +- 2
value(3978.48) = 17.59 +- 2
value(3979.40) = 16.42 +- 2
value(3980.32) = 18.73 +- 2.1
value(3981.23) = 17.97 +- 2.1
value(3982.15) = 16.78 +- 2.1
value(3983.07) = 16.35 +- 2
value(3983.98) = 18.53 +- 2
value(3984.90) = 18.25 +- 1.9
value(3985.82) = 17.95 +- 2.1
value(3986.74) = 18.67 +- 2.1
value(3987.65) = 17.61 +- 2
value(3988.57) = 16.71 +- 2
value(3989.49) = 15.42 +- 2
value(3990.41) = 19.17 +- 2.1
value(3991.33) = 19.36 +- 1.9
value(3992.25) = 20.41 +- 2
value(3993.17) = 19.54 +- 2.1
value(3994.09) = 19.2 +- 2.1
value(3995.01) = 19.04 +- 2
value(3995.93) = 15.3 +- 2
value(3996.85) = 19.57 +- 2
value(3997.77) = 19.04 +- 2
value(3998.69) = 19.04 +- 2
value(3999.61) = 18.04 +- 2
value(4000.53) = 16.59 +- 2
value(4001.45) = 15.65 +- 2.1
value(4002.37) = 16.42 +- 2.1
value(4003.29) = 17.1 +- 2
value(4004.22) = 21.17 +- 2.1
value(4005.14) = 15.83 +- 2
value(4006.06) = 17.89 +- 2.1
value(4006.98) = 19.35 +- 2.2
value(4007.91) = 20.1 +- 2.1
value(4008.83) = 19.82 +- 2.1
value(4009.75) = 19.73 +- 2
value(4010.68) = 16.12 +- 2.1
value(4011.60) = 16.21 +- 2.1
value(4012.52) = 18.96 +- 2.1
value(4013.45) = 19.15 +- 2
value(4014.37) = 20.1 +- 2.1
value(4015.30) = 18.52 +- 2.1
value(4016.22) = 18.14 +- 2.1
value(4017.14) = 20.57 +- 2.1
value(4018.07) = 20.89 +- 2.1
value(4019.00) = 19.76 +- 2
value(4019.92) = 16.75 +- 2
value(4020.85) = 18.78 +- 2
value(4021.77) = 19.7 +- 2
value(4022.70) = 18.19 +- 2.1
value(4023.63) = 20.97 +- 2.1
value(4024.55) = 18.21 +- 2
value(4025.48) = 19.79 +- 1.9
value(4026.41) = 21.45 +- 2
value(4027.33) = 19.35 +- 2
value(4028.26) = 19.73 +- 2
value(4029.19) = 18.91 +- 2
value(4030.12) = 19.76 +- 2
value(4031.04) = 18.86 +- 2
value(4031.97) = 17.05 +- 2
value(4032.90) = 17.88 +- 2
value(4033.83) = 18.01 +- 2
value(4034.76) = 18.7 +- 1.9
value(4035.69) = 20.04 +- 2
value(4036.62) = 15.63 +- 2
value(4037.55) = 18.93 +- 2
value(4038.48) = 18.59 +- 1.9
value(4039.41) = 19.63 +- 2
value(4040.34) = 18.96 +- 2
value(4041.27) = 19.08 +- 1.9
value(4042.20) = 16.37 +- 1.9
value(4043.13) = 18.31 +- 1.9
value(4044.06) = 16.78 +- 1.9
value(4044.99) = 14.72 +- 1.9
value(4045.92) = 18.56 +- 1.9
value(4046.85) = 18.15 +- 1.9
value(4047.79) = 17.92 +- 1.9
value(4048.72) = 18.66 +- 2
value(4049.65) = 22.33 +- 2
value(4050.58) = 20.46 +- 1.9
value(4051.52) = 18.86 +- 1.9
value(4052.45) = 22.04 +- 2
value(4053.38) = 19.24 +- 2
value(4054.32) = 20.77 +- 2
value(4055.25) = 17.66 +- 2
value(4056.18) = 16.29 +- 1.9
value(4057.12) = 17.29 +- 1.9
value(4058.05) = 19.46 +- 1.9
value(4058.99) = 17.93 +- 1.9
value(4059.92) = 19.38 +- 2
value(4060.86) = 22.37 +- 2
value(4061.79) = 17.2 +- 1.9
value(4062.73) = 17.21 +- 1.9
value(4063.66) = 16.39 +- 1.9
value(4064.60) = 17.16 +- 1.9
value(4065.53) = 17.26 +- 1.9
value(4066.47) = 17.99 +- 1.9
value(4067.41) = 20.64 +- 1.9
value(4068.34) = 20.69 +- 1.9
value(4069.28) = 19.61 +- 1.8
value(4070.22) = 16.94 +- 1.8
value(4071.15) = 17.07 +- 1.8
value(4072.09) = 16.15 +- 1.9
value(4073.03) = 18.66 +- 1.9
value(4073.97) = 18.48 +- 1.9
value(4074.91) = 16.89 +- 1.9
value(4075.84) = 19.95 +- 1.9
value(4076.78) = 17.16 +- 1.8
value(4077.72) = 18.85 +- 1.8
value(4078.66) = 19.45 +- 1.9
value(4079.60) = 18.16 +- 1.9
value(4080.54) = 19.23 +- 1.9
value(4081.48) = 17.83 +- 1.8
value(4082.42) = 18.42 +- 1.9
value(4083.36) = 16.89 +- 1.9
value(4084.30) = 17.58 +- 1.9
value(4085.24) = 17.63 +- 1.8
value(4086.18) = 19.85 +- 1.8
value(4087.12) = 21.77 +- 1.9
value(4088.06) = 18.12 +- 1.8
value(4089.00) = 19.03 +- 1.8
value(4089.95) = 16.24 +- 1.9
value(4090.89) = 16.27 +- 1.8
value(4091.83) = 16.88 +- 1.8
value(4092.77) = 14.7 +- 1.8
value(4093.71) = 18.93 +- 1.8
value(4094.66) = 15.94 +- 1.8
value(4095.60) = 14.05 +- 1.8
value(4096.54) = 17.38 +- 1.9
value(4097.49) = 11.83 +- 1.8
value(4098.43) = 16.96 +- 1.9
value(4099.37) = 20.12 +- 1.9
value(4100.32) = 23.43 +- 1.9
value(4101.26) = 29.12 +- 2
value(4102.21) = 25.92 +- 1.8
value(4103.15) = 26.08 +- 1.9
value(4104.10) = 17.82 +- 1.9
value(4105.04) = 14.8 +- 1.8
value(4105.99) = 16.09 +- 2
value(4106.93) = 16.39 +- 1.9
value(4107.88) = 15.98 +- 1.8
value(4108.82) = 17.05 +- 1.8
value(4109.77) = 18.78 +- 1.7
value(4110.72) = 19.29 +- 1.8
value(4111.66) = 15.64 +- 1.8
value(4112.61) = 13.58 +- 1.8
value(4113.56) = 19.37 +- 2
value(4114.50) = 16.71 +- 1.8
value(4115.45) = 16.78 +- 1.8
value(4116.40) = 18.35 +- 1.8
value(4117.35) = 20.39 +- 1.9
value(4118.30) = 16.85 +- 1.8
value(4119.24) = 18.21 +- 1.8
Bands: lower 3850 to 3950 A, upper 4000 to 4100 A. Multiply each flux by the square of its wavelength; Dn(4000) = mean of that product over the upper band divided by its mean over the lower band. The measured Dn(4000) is 1.3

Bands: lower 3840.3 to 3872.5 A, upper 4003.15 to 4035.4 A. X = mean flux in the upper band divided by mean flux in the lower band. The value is 1.19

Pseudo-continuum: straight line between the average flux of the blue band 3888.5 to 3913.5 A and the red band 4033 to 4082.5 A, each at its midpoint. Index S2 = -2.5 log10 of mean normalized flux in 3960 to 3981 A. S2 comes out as 0.21 mag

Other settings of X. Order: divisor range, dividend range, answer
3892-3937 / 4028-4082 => 1.21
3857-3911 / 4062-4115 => 1.11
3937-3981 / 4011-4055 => 1.24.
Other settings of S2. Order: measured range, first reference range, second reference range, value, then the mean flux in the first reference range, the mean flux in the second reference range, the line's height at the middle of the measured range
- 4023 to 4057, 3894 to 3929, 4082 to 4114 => -0.07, 16.3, 18.2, 17.6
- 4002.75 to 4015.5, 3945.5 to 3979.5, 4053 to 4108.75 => -0.13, 15.2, 18.4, 16.4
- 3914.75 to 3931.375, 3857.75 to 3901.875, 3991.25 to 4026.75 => 0.12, 16.1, 18.7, 17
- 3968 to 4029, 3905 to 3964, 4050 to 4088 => -0.06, 15.4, 18.6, 16.9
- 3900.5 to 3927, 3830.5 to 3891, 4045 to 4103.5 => -0.04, 15.4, 18.7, 16.2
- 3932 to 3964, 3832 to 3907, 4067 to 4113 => 0.12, 15.5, 18.3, 16.5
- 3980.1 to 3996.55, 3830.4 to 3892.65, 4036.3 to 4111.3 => -0.05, 15.4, 18.4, 17.2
